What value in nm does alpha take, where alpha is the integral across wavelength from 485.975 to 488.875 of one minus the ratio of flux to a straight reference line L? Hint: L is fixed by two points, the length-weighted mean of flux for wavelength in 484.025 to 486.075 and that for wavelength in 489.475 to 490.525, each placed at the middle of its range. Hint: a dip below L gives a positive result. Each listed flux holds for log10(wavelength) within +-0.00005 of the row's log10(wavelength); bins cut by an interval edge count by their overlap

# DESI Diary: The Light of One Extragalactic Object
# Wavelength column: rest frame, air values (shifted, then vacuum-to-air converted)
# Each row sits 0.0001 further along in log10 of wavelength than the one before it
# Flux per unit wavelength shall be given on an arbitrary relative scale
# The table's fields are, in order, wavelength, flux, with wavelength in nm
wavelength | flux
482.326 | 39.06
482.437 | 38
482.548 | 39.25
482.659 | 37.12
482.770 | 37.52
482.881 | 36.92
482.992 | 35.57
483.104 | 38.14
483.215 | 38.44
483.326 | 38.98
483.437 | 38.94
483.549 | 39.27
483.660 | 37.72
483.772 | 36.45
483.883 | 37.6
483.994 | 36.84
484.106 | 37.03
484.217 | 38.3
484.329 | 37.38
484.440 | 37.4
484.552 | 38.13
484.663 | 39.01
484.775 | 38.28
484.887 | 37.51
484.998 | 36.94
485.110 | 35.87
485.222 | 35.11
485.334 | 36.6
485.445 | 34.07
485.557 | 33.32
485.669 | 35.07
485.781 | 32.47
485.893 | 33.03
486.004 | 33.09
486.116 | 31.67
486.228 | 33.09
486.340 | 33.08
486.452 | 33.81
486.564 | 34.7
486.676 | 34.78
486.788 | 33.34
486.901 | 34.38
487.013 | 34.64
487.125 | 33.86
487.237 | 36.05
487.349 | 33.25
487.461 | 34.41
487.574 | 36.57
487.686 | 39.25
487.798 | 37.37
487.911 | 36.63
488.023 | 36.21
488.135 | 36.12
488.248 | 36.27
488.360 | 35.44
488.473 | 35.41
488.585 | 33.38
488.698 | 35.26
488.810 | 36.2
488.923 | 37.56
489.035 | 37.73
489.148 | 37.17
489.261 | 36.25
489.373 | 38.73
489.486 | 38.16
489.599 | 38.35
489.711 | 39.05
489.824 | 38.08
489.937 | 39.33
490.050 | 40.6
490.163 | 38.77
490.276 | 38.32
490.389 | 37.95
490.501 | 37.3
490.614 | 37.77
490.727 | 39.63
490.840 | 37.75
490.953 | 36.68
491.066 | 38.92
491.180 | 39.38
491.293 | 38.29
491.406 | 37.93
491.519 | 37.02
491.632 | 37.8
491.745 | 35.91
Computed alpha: 0.18 nm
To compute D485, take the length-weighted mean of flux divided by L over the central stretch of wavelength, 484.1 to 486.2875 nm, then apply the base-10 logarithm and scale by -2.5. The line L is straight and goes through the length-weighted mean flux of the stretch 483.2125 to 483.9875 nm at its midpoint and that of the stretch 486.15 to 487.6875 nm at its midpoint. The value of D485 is 0.02 mag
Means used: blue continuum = 38.1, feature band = 35.6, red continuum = 34.4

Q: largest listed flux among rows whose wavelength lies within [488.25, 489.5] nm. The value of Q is 38.73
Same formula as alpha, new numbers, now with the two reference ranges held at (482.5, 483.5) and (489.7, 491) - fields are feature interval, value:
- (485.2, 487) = 0.20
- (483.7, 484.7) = 0.01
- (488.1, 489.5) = 0.07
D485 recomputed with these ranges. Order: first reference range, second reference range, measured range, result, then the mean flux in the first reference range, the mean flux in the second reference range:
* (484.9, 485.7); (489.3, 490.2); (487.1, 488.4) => 0.038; 35.4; 38.8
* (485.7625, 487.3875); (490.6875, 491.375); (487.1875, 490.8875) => -0.026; 33.7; 38.4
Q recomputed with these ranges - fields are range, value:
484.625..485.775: 39.01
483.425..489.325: 39.27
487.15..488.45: 39.25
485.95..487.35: 36.05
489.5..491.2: 40.6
